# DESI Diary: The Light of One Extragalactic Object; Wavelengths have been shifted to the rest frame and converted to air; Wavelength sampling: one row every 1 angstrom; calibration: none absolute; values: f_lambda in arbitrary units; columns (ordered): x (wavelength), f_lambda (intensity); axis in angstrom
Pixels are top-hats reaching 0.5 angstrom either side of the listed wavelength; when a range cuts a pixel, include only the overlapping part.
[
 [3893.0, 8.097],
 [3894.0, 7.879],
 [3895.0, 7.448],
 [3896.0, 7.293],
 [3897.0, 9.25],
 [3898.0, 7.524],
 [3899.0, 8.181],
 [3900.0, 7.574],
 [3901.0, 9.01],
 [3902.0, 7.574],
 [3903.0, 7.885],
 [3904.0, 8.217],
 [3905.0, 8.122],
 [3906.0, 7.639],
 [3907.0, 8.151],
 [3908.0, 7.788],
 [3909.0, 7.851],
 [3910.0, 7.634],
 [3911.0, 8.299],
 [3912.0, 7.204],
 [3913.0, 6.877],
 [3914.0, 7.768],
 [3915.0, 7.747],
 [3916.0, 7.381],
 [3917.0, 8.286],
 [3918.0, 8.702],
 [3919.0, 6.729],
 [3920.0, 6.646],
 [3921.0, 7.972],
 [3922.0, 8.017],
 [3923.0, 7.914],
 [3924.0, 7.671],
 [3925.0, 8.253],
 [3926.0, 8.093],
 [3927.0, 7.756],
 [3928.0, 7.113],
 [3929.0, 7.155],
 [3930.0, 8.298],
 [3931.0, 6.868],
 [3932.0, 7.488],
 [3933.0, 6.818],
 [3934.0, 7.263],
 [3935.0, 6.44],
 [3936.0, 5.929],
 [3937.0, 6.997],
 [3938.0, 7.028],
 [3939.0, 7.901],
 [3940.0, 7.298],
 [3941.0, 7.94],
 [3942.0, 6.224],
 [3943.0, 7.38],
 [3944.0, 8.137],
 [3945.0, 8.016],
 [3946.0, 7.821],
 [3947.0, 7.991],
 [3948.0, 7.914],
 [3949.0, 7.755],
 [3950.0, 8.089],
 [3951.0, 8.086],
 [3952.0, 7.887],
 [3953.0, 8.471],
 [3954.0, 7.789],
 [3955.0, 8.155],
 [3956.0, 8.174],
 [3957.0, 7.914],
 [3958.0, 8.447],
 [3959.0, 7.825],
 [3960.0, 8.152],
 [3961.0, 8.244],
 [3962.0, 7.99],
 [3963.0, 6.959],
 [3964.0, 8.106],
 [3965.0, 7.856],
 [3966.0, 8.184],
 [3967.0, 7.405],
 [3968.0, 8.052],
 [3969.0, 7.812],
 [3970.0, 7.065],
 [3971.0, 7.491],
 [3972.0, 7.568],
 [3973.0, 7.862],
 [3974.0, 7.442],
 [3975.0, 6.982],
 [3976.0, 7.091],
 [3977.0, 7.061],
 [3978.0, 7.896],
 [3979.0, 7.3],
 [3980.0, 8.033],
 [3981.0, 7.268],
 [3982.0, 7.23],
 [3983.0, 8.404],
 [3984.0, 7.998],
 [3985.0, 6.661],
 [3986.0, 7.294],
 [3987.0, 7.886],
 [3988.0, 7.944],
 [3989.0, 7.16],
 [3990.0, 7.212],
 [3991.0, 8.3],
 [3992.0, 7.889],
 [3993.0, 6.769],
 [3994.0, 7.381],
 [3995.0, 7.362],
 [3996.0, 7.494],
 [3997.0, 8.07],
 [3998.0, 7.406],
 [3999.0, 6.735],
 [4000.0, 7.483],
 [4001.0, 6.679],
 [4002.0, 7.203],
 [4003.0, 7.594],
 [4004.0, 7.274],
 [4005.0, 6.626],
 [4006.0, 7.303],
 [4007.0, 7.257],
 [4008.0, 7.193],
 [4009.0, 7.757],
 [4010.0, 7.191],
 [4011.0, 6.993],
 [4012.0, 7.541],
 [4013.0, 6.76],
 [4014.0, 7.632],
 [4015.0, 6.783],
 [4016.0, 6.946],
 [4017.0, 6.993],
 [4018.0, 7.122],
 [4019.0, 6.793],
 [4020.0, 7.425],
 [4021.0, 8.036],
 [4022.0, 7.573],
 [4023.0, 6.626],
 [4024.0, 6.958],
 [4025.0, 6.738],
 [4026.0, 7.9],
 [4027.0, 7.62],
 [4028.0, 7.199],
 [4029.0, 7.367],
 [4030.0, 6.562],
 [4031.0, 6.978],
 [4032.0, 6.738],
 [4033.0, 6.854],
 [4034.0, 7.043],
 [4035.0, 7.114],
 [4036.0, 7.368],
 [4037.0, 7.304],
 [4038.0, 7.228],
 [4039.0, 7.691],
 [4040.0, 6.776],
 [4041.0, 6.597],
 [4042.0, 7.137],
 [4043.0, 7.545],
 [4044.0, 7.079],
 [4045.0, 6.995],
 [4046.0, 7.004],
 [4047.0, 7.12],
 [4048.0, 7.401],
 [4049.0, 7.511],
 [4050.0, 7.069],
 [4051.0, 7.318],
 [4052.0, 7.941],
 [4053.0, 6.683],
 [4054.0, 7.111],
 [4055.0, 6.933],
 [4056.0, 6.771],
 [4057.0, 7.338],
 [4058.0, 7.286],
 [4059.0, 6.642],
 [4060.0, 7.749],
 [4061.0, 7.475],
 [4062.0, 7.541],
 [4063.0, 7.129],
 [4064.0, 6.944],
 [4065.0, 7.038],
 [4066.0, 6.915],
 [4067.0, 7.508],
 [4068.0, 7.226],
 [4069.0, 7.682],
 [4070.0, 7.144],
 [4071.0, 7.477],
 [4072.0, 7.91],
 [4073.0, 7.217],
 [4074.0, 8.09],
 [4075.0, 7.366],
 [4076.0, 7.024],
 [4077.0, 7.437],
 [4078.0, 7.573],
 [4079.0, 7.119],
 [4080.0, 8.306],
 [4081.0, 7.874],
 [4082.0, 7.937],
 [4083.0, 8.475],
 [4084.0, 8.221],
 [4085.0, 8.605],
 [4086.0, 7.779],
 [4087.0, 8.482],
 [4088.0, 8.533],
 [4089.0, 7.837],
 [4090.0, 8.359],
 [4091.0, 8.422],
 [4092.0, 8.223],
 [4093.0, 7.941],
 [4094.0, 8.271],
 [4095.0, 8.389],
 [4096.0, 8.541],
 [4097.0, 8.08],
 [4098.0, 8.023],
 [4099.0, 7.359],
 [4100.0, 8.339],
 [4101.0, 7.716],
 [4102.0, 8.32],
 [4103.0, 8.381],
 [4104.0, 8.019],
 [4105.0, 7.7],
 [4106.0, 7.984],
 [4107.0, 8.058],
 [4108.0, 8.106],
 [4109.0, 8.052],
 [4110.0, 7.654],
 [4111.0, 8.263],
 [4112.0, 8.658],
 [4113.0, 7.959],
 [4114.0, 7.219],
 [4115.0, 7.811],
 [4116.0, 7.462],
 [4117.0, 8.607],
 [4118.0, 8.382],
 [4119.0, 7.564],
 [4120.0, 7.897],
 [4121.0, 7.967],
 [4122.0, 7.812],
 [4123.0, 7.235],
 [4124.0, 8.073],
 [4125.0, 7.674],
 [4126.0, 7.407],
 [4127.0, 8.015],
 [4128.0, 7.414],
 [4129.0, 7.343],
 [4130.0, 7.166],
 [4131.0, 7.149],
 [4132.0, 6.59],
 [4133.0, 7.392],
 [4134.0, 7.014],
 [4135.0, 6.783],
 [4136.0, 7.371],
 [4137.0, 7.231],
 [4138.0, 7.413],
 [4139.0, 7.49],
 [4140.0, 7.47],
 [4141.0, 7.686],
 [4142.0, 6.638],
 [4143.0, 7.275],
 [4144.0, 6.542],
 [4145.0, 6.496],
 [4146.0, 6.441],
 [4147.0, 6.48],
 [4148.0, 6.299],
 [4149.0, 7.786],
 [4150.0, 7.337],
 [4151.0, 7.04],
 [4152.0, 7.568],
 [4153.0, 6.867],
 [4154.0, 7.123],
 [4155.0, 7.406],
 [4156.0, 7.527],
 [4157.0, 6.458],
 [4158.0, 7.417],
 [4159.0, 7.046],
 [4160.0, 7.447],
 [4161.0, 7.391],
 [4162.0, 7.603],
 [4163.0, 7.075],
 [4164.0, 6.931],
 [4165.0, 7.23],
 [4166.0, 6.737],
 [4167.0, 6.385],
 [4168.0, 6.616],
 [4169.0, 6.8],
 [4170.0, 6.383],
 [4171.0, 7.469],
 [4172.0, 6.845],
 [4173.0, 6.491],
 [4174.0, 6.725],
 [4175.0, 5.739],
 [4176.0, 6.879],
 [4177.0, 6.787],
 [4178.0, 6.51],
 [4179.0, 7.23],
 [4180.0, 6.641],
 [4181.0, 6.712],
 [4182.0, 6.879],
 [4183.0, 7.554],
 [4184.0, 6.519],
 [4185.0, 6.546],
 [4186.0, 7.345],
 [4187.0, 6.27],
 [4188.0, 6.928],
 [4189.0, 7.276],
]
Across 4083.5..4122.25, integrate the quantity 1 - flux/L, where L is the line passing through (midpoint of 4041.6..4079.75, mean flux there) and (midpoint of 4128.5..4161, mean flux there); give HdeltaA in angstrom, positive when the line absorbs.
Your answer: -4.8 angstrom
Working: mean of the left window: 7.28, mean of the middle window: 8.08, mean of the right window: 7.11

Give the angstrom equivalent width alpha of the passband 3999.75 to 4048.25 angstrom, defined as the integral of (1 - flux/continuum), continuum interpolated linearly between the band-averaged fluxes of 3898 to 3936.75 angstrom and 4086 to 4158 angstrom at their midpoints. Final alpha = 3.0 angstrom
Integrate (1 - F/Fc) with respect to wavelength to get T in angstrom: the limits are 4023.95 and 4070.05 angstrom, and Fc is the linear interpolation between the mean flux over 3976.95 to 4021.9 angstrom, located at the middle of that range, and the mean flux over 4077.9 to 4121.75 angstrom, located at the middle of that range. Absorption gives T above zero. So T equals 3.1 angstrom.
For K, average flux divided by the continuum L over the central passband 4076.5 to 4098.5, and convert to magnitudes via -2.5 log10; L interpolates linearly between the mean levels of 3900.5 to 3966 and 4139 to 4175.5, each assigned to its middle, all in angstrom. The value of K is -0.13 mag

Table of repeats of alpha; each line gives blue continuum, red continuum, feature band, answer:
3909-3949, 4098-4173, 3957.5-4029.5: 0.39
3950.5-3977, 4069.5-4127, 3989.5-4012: 1.44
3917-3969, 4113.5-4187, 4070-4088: -1.21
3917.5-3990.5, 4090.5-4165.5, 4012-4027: 0.79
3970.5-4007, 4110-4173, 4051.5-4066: 0.37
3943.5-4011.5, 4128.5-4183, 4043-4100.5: -2.57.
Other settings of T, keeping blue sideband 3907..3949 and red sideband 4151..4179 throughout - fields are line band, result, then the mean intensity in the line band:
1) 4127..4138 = -0.26 angstrom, 7.2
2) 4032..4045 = 0.25 angstrom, 7.12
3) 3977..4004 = -0.34 angstrom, 7.47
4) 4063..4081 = -0.59 angstrom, 7.42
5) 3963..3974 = -0.38 angstrom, 7.69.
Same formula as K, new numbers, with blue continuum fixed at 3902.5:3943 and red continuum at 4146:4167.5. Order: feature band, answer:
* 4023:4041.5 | 0.034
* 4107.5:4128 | -0.104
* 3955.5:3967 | -0.071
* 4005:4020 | 0.031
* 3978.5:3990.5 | -0.017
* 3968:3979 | -0.002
